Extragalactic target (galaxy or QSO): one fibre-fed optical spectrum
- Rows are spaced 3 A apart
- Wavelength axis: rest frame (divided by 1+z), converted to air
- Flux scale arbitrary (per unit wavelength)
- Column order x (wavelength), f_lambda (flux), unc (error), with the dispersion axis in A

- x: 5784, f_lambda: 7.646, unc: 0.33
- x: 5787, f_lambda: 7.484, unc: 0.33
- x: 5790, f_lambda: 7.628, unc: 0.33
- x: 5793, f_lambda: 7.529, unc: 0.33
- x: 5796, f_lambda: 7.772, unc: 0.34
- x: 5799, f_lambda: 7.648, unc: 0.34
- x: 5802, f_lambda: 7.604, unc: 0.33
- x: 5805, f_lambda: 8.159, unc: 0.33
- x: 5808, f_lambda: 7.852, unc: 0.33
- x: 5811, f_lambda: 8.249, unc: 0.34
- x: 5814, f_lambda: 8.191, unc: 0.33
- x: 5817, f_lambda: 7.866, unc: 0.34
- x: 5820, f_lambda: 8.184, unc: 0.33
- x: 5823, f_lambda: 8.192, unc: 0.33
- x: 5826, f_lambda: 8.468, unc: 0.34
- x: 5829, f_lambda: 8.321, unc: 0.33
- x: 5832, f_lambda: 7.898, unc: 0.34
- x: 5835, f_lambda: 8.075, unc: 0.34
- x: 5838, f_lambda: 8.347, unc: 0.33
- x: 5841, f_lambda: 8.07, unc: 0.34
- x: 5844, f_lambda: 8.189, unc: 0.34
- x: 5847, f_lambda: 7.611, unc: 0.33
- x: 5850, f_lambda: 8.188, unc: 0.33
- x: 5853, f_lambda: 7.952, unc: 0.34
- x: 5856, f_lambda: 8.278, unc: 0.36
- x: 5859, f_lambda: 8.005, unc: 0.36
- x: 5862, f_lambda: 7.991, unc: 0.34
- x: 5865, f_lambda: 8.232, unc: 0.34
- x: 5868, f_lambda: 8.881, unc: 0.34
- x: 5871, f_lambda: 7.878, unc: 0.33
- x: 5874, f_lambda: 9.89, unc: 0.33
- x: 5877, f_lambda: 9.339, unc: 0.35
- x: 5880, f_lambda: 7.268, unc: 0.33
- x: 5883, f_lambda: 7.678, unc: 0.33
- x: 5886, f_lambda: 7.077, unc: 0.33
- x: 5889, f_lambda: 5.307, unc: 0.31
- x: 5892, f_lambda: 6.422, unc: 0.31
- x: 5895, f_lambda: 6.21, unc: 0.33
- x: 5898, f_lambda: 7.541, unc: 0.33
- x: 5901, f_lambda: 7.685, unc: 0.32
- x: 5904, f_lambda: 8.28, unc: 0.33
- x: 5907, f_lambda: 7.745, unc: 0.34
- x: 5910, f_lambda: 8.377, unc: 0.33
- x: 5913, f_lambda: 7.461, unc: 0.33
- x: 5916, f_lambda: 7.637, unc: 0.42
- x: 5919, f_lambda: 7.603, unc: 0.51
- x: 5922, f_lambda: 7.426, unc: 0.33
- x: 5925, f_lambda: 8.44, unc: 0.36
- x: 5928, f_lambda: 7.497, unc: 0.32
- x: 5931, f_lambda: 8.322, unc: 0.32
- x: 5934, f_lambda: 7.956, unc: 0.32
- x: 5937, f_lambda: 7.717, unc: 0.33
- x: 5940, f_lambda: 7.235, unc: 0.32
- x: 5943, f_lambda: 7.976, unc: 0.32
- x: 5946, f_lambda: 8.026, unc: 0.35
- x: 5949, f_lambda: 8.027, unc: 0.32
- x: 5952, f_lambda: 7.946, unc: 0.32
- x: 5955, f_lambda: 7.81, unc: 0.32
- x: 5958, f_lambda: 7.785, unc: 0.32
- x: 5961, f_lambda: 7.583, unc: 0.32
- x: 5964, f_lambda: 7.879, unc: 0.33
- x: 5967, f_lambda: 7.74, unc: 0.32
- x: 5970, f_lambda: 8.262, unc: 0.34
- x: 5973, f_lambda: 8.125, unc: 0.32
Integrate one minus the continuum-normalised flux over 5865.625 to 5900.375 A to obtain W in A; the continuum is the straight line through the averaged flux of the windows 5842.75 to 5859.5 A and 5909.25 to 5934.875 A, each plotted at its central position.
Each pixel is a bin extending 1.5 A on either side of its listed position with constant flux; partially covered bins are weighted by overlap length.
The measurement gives 1.5 A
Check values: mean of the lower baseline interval 8.04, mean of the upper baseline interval 7.84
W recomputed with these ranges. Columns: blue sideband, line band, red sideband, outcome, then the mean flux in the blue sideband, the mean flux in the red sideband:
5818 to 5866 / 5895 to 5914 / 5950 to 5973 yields 0.6 A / 8.12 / 7.88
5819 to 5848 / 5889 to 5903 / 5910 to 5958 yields 2.0 A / 8.14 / 7.82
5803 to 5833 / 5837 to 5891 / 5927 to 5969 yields 0.2 A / 8.13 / 7.83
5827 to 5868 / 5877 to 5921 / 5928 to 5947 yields 3.2 A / 8.12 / 7.84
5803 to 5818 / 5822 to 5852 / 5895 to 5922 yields -0.7 A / 8.05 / 7.68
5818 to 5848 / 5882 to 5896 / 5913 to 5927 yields 2.4 A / 8.14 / 7.73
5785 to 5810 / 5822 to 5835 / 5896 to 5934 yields -0.8 A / 7.72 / 7.82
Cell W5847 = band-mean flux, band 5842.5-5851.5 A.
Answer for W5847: 8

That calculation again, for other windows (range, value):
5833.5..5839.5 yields 8.21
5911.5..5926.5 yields 7.71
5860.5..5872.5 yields 8.25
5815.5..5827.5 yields 8.18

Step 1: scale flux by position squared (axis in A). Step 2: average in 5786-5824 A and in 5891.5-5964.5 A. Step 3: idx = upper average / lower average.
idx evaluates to 1.0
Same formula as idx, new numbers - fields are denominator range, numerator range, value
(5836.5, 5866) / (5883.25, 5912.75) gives 0.91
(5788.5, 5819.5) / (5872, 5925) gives 1.00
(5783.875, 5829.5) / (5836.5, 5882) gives 1.06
